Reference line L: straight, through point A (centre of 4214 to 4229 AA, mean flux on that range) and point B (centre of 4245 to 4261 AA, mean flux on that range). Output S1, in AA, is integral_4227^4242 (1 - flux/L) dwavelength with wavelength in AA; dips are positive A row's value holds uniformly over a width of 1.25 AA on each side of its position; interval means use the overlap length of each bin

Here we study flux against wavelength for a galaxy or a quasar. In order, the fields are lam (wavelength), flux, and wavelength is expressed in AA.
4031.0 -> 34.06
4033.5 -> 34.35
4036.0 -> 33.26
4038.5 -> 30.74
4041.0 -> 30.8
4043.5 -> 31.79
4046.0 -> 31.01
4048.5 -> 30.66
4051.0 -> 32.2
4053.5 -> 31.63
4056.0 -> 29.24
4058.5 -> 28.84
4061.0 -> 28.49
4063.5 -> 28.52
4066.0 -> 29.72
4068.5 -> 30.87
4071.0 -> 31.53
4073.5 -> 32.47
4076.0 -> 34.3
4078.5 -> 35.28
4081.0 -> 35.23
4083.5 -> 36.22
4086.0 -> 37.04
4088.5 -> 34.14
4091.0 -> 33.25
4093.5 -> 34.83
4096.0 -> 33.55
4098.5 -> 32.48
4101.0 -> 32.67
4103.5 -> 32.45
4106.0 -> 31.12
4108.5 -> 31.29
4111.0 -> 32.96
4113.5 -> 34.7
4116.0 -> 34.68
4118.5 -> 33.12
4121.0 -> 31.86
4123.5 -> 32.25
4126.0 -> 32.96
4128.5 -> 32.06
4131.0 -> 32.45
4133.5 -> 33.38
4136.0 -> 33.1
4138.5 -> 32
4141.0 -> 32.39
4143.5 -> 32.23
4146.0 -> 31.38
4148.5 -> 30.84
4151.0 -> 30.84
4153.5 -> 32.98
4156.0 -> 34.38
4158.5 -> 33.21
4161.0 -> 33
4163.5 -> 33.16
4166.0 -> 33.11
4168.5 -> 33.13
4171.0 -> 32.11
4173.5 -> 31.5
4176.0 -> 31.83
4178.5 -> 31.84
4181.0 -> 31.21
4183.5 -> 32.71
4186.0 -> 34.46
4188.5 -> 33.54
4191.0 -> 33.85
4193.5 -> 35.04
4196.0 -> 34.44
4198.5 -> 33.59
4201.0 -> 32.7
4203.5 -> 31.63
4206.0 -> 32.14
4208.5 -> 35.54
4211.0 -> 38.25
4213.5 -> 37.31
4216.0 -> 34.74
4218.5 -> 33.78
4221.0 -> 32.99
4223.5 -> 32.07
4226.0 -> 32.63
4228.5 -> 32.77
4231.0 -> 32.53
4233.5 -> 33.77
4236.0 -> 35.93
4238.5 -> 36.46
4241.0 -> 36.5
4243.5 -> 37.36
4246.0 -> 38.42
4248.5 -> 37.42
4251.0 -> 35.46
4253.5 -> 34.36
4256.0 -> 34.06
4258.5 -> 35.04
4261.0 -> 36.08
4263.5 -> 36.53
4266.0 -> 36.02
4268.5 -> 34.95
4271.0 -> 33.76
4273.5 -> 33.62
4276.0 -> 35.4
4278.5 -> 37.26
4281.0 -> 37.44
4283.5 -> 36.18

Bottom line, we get -0.1 AA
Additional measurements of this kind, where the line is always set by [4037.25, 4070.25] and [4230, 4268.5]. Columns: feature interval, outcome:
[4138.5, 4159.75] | 0.5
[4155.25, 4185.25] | 0.9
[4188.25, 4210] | 0.4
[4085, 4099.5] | -1.3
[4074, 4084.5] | -1.3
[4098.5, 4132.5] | -0.6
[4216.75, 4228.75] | 0.7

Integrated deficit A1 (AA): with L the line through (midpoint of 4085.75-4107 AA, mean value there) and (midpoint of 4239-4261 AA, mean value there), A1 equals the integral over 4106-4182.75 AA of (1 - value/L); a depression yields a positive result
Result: 3.8 AA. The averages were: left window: 33.4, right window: 36.1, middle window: 32.5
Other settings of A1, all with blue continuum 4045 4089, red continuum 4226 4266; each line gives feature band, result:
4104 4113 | 0.2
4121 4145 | 0.6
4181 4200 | 0.4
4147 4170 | 0.7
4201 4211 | 0.3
